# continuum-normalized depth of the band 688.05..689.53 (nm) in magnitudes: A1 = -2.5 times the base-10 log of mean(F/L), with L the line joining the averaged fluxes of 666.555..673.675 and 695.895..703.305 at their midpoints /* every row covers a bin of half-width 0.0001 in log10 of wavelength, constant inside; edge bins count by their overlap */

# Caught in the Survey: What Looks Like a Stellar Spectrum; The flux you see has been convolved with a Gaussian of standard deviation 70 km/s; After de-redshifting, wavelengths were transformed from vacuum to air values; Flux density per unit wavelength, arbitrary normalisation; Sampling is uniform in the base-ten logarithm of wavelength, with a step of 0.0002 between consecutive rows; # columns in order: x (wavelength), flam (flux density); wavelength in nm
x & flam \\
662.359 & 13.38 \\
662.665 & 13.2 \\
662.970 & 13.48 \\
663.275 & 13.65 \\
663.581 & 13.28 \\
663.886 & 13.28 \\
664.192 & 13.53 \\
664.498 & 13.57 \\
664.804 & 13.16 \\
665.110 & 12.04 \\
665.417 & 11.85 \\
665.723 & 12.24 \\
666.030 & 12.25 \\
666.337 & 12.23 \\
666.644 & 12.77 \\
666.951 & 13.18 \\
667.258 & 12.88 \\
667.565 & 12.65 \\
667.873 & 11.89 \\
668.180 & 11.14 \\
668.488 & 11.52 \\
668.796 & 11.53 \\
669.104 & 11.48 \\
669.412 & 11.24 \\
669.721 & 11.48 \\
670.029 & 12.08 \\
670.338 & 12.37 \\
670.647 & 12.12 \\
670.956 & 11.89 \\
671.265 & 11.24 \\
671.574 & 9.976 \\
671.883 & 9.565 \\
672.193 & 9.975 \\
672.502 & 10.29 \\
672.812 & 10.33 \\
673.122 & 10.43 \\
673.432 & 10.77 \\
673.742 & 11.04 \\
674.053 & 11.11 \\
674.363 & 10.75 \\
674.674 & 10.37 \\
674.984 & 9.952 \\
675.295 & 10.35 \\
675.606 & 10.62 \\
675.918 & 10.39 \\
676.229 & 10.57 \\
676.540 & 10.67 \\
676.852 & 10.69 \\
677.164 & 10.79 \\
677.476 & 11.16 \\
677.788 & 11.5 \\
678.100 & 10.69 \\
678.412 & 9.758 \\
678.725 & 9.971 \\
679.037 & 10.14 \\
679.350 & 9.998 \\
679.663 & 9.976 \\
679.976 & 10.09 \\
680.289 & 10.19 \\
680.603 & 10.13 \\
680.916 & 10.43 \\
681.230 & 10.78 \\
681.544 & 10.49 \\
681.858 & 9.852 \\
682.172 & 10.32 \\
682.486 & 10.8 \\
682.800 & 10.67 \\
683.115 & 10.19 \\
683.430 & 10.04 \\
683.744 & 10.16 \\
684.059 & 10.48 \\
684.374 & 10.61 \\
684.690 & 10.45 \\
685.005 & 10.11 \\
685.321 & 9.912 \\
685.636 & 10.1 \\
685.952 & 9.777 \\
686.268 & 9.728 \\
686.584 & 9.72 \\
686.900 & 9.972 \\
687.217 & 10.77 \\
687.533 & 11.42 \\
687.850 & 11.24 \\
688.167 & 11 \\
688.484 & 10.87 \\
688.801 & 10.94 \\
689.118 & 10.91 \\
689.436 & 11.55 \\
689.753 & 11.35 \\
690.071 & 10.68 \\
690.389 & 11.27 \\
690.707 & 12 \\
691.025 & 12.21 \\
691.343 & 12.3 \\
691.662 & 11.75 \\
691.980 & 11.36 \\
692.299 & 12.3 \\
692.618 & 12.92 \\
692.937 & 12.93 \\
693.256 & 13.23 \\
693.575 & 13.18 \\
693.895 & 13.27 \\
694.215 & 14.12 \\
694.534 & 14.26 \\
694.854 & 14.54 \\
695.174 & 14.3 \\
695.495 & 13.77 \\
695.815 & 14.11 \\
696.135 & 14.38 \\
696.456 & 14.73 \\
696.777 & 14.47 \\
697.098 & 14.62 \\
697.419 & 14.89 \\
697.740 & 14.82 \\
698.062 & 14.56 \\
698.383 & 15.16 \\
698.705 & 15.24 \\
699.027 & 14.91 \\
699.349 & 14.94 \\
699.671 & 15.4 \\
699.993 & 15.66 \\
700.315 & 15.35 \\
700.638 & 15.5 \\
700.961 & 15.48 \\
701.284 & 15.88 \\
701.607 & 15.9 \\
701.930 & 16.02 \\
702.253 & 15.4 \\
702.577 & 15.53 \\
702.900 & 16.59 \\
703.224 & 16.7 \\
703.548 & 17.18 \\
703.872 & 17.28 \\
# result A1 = 0.25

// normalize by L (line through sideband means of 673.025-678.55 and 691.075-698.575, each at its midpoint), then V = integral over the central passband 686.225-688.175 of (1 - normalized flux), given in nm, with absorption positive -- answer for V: 0.302 nm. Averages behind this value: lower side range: 10.7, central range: 10.6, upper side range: 13.7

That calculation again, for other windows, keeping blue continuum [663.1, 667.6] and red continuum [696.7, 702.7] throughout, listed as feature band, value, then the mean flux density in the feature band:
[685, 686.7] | 0.525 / 9.88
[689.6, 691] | 0.306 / 11.4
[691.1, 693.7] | 0.400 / 12.5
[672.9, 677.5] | 0.990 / 10.6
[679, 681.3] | 0.610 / 10.2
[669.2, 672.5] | 0.517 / 11.2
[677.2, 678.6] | 0.303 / 10.8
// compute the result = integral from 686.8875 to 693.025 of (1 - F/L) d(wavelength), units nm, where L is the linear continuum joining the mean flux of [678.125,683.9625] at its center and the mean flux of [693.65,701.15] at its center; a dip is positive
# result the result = 0.57 nm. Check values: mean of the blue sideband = 10.2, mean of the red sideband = 14.7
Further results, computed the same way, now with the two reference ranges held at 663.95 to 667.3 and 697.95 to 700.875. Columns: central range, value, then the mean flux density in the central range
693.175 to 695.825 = 0.17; 13.9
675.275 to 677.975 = 0.55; 10.8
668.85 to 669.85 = 0.12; 11.4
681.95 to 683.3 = 0.34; 10.5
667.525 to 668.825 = 0.12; 11.7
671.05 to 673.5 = 0.53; 10.3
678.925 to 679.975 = 0.28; 10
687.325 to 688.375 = 0.23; 11.2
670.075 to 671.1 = 0.07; 12.1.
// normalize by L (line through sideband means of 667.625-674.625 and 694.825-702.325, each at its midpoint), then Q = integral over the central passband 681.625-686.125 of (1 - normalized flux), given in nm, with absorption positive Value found 0.93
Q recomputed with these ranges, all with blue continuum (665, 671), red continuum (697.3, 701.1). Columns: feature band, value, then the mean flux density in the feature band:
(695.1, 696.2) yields 0.05 nm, 14.1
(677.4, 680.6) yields 0.69 nm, 10.3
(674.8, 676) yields 0.23 nm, 10.3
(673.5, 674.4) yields 0.12 nm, 11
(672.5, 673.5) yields 0.17 nm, 10.5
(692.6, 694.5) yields 0.16 nm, 13.4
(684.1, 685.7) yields 0.40 nm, 10.3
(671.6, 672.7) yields 0.22 nm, 9.96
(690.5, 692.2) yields 0.29 nm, 11.9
